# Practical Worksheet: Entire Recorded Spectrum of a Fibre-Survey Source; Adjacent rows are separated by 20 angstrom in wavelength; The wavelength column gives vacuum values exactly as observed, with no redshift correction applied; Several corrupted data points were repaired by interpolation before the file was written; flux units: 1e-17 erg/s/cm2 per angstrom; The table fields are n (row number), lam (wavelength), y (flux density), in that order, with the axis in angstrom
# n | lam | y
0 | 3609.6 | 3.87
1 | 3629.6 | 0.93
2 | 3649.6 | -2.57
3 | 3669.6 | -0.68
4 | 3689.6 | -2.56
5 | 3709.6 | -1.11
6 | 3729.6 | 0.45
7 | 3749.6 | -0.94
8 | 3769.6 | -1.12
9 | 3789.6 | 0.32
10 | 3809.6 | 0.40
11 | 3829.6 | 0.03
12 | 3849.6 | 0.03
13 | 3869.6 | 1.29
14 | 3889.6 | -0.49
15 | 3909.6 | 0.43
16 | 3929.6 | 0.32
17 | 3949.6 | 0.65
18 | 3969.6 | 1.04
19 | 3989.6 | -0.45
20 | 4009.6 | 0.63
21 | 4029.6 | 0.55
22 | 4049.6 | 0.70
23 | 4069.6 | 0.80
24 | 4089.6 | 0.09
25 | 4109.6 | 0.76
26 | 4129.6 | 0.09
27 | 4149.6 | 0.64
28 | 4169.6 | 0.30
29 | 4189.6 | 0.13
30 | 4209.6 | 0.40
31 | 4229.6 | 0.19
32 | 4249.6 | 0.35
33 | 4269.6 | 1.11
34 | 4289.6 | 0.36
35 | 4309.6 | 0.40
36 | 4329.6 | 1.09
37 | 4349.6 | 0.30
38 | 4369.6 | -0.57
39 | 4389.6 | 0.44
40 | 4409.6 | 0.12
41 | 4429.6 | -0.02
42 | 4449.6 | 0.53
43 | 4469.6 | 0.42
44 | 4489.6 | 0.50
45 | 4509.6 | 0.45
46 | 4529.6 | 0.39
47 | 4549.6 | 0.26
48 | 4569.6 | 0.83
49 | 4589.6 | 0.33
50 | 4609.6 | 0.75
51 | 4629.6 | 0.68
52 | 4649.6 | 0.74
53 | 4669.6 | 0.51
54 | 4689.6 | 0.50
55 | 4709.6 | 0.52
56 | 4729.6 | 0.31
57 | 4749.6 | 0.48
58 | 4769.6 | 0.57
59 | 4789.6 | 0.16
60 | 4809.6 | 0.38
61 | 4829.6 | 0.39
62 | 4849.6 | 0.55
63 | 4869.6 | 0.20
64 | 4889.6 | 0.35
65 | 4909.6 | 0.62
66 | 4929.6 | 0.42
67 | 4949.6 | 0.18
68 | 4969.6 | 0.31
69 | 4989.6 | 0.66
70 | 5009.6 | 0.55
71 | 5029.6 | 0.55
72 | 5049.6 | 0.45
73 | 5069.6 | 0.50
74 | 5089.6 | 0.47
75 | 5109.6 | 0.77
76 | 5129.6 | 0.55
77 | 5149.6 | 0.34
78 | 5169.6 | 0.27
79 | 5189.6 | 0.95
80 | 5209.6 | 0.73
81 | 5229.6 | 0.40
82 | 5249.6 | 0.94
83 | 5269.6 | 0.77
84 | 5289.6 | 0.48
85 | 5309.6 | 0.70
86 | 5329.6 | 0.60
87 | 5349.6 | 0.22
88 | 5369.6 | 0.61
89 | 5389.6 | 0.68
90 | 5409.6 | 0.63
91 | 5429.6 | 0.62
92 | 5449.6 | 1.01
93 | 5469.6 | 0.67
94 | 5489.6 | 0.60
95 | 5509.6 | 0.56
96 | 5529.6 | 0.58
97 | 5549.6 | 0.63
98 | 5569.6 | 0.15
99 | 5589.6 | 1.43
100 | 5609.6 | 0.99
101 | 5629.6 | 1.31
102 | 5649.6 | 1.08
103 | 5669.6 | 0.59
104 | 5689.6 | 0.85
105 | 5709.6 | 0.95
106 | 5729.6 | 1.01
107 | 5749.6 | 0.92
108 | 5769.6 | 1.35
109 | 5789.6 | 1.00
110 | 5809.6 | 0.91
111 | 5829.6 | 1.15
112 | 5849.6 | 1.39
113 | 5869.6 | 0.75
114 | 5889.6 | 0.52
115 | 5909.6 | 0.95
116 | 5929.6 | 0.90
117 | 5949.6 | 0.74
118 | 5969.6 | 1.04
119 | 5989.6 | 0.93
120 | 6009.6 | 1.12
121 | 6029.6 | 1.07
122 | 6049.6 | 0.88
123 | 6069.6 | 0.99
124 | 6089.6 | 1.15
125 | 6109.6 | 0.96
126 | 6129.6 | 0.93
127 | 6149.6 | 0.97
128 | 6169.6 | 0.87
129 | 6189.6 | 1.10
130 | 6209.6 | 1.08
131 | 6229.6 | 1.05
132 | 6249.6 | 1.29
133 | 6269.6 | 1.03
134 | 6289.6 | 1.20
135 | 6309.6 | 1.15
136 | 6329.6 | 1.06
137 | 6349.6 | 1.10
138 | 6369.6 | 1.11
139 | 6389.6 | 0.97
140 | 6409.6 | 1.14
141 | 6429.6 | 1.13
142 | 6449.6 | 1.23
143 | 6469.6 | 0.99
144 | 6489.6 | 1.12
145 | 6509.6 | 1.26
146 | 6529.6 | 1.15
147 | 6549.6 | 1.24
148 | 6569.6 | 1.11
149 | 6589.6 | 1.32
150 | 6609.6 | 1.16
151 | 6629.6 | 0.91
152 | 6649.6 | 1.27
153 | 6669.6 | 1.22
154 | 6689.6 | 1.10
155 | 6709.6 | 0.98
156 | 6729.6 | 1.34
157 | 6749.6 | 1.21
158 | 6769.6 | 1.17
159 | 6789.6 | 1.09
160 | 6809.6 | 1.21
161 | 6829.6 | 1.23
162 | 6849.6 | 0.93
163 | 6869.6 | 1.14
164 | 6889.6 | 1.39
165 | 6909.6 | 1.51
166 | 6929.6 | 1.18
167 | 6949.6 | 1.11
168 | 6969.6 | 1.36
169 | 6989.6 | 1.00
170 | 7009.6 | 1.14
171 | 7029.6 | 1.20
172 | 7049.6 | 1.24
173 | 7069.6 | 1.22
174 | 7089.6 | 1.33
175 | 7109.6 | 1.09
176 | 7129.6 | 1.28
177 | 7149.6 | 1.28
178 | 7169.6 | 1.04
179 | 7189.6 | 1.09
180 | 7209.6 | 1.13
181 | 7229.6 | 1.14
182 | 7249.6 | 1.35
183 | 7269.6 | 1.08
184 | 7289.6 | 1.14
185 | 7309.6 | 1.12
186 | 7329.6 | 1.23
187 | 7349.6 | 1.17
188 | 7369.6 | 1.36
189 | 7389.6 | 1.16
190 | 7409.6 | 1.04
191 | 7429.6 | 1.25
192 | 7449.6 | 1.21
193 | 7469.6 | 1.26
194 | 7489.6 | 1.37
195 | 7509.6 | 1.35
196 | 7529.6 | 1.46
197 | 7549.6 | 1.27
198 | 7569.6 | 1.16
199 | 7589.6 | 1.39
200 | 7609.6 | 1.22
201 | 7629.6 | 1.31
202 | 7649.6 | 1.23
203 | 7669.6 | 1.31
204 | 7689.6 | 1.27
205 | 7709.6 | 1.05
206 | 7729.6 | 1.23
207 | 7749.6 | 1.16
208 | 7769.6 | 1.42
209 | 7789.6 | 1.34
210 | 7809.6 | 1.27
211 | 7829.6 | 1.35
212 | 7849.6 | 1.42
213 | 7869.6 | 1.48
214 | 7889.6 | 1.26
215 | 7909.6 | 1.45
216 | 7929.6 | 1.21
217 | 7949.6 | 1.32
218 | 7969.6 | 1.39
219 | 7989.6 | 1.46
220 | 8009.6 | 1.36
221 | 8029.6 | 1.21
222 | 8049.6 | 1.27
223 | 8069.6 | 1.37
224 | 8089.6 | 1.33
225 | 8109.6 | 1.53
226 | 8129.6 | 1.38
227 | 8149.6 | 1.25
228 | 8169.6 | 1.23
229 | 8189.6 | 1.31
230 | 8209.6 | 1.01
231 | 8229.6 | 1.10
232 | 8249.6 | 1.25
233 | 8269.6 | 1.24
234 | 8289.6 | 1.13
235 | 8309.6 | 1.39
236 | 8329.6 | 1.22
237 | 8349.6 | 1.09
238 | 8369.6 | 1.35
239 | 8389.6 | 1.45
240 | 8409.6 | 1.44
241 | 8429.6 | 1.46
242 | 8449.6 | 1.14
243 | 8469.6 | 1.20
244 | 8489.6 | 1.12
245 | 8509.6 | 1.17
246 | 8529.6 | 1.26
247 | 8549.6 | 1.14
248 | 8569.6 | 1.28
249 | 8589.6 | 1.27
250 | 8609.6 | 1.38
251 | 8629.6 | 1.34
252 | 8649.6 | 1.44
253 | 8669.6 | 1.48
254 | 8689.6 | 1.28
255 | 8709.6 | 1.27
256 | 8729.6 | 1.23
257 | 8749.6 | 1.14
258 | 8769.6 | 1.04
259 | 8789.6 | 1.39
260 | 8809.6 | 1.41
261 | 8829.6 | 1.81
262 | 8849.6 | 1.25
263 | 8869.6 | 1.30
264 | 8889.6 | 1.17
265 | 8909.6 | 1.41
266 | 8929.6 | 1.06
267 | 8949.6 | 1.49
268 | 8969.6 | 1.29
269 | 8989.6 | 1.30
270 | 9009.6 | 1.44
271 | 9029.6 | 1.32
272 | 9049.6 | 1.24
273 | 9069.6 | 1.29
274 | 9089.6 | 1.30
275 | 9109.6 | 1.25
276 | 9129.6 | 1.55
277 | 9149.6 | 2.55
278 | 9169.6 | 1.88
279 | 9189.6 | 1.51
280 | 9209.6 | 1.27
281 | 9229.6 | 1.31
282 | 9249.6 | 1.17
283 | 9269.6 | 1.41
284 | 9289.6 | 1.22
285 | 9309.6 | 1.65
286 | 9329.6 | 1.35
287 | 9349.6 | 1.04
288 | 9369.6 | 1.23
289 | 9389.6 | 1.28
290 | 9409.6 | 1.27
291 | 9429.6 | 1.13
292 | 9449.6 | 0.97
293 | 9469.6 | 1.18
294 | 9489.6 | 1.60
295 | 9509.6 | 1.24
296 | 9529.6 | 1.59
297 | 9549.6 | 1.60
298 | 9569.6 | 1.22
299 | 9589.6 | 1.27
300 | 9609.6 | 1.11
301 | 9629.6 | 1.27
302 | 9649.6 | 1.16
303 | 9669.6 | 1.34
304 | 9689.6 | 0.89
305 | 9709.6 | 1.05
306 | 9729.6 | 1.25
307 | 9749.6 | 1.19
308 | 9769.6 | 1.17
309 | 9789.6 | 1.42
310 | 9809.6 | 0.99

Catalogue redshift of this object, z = 0.393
